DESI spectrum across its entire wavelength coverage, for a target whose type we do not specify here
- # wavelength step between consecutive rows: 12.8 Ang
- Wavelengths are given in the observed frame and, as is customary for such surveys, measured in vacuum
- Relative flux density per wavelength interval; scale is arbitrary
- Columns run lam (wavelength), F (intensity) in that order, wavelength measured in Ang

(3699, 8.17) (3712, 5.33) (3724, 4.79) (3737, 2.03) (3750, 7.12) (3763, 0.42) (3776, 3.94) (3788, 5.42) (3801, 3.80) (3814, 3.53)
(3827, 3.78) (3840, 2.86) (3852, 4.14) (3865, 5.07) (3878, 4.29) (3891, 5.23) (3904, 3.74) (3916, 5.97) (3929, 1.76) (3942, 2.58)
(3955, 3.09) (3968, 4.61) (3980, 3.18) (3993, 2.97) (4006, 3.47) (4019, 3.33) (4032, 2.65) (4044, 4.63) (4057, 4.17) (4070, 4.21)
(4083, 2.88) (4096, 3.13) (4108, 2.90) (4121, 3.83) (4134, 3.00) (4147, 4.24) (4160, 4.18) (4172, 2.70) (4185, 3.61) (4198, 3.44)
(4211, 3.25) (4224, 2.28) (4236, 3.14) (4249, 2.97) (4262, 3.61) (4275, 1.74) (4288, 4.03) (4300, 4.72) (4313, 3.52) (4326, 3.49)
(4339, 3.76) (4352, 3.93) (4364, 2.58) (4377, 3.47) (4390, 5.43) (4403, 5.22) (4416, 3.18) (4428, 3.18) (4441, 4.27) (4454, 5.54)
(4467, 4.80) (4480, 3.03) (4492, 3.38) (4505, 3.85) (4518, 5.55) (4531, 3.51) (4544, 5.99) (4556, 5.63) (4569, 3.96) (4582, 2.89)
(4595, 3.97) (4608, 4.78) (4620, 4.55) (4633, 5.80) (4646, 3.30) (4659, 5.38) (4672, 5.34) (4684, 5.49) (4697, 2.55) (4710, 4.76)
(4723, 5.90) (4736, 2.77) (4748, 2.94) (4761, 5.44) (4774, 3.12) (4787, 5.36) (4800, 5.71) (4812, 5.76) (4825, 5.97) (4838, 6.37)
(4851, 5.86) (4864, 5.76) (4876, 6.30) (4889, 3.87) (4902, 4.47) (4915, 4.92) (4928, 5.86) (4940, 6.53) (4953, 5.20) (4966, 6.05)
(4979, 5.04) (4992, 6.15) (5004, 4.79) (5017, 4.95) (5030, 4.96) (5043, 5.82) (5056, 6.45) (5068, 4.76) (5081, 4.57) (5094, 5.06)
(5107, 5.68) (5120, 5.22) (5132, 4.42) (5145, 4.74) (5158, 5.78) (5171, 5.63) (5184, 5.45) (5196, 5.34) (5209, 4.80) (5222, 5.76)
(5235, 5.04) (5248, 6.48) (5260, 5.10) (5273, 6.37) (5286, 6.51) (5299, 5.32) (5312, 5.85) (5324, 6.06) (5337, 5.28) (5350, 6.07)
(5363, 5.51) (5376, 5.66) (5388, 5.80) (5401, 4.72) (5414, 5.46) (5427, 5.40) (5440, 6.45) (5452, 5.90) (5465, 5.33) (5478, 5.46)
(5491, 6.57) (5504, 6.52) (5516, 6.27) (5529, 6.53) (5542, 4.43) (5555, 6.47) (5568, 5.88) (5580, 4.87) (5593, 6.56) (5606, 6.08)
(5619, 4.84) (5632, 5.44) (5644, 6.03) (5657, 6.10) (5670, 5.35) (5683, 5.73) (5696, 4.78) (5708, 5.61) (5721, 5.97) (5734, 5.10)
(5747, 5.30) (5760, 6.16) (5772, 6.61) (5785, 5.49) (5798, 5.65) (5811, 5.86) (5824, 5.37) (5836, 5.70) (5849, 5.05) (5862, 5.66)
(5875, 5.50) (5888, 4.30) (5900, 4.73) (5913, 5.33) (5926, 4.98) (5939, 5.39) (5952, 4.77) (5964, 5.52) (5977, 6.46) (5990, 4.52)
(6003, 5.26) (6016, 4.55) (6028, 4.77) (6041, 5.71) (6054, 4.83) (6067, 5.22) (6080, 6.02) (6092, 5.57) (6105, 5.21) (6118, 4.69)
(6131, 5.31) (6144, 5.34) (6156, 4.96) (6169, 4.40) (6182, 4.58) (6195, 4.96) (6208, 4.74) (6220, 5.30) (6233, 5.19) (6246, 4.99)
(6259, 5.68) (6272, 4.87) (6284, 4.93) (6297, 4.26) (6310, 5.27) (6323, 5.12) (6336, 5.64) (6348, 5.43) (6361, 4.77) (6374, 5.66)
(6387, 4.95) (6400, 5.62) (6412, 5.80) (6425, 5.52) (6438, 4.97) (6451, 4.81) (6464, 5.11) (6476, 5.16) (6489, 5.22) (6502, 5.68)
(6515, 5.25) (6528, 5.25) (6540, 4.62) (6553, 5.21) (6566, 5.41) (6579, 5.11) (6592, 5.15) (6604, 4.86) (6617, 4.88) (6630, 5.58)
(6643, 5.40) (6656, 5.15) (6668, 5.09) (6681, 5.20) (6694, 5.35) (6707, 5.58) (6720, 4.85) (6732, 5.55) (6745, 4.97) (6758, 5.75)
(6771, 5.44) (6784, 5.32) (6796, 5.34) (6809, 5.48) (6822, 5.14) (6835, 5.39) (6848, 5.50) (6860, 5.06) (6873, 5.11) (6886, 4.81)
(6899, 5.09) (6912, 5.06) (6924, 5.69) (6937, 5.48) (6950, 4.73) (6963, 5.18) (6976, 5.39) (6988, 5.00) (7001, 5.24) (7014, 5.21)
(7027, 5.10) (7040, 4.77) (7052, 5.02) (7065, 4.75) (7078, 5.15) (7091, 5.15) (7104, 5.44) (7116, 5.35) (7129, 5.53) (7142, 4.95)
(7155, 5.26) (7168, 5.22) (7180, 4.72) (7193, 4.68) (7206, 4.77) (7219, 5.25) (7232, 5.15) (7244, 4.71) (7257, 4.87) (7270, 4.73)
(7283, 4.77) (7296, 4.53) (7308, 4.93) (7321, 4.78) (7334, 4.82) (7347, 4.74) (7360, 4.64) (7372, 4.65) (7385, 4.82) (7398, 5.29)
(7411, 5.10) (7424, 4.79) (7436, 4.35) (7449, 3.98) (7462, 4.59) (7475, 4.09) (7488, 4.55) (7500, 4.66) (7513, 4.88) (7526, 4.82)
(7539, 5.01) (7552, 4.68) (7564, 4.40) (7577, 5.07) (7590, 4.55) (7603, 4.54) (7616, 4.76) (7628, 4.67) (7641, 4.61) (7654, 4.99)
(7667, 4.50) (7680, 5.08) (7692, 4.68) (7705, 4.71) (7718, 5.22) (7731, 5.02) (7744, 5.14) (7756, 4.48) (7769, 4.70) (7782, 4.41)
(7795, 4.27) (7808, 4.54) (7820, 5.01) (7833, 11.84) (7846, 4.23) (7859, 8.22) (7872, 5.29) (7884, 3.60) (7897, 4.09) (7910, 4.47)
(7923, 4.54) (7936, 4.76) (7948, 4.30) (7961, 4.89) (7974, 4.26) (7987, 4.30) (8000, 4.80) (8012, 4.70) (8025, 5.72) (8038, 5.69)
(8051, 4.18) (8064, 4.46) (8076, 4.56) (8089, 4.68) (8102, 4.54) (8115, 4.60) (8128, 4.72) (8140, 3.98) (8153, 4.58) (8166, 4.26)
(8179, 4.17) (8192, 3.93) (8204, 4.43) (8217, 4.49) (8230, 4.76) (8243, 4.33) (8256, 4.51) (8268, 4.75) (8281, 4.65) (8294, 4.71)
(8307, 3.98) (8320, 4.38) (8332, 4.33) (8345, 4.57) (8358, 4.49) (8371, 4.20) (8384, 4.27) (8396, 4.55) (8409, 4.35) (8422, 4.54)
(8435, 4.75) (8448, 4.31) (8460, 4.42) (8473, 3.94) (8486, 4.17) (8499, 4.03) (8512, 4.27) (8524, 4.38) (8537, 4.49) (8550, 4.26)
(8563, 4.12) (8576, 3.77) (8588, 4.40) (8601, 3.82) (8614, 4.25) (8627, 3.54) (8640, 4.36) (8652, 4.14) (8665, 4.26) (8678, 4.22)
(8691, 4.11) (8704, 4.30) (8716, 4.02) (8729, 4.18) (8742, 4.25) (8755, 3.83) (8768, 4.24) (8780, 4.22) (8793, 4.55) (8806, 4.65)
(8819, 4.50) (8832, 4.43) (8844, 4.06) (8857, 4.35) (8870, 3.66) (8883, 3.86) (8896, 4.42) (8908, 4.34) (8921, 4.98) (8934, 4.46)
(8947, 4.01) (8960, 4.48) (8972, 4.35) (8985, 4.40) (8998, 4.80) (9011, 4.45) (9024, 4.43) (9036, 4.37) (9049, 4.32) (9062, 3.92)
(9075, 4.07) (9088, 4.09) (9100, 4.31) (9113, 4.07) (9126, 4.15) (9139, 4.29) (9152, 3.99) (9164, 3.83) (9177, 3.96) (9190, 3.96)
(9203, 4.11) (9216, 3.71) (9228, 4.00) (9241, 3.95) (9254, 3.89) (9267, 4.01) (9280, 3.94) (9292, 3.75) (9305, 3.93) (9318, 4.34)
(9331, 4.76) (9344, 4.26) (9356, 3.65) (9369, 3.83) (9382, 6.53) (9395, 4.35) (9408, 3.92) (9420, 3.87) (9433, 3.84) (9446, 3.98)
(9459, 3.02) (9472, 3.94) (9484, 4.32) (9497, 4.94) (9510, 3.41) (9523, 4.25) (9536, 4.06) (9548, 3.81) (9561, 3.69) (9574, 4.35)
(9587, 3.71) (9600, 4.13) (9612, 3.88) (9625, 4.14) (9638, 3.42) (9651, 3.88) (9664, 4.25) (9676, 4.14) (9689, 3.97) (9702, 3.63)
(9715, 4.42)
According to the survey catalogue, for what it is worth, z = 0.19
